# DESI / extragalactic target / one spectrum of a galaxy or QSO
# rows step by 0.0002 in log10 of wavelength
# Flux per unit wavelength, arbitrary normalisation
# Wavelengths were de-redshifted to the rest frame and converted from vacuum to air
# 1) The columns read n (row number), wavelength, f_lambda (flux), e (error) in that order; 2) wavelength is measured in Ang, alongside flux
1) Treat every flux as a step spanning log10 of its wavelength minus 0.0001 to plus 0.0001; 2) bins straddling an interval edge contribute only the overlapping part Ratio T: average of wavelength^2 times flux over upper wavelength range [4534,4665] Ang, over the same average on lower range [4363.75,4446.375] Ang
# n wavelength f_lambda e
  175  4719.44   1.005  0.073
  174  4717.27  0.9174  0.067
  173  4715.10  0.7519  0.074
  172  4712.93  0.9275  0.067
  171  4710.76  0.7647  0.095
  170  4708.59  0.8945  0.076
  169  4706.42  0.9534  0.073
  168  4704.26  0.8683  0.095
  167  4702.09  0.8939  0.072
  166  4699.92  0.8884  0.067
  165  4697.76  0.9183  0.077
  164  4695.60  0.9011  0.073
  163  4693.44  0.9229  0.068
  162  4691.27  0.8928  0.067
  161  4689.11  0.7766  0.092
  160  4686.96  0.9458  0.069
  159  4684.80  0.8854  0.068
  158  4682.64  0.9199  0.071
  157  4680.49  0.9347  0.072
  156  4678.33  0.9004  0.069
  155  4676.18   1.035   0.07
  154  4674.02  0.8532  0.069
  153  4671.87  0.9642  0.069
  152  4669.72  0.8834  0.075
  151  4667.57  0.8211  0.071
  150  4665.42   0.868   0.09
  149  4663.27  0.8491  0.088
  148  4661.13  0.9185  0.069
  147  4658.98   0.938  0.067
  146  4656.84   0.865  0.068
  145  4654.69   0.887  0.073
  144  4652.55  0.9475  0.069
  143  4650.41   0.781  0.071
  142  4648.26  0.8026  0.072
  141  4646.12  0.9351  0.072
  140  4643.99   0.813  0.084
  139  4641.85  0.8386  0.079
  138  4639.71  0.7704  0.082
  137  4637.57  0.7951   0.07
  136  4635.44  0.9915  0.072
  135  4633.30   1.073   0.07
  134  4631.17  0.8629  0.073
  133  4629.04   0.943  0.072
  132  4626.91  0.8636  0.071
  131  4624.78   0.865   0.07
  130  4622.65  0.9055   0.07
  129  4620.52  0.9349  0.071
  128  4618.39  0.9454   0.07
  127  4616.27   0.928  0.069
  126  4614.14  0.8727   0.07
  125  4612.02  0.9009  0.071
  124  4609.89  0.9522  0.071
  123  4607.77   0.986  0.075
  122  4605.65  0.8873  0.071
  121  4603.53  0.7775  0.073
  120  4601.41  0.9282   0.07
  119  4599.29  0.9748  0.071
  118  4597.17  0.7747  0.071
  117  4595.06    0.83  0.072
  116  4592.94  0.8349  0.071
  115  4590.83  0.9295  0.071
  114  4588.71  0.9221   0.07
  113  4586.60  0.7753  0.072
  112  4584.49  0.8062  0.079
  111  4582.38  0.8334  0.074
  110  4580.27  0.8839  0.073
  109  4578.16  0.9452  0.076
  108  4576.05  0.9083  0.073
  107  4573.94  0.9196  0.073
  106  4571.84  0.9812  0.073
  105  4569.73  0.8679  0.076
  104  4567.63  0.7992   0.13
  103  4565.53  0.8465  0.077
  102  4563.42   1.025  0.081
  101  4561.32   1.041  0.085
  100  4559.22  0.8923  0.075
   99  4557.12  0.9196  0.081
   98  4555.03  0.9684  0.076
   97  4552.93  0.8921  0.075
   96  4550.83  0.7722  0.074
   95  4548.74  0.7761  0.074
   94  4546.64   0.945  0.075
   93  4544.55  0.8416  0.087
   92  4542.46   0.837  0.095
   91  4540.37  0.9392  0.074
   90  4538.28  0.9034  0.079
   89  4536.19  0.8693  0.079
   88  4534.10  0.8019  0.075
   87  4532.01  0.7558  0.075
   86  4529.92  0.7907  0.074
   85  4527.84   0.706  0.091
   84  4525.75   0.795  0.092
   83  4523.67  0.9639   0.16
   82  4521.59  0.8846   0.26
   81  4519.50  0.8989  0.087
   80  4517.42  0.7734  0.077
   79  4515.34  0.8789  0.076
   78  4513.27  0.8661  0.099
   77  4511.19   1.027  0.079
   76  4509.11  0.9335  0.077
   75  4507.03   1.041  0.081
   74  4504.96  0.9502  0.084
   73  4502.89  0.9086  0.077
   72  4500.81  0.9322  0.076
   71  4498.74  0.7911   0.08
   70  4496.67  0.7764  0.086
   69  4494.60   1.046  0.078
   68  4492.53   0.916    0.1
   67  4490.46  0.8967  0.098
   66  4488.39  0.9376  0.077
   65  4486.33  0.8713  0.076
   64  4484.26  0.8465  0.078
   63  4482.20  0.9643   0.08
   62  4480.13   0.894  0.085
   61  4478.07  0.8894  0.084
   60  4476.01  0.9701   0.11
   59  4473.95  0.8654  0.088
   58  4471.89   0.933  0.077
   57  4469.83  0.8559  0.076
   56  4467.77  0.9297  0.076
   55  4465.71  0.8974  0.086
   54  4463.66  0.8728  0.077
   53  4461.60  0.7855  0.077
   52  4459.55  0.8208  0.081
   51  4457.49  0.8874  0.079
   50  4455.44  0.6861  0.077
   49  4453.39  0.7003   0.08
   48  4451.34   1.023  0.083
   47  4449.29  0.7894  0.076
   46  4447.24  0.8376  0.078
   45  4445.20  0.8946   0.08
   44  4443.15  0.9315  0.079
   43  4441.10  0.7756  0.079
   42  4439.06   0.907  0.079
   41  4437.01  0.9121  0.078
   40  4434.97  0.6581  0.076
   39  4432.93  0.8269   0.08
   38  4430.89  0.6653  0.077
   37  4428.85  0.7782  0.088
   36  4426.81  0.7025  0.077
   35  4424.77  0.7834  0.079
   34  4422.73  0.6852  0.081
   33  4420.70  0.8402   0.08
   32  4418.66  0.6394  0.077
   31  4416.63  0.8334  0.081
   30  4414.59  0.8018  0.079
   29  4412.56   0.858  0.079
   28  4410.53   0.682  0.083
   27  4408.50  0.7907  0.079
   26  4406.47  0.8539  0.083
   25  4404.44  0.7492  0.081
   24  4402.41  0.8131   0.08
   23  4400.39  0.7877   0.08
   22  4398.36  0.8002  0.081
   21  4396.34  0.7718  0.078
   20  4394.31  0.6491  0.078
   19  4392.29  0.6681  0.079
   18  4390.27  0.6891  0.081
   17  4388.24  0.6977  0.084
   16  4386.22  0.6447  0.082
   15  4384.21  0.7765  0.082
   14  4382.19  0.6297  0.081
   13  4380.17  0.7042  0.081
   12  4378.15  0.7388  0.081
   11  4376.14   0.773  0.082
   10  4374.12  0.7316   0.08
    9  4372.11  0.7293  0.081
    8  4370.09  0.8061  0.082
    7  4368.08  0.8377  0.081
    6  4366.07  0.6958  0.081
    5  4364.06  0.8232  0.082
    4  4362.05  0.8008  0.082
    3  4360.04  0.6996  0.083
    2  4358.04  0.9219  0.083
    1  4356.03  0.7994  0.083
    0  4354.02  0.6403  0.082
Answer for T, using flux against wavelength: 1.27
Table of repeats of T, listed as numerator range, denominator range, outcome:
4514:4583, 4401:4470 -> 1.14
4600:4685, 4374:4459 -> 1.28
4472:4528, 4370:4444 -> 1.24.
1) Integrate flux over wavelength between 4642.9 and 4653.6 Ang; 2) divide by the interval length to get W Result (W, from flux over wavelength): 0.856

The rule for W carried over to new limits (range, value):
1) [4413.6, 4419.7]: 0.757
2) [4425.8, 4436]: 0.727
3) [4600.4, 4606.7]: 0.864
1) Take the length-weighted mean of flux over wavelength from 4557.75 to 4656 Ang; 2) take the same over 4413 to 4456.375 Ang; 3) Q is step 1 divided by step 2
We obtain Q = 1.12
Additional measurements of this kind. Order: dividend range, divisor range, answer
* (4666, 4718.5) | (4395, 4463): 1.12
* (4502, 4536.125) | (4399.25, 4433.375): 1.14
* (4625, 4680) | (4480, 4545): 1.01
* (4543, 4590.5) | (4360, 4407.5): 1.19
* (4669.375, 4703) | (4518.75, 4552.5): 1.08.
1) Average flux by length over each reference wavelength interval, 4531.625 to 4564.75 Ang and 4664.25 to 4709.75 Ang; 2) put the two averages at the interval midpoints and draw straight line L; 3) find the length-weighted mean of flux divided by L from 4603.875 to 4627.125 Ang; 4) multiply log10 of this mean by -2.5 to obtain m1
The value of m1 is -0.019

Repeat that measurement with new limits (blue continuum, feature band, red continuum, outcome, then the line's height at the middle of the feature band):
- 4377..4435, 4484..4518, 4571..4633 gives -0.12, 0.817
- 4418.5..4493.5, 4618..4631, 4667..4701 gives -0.02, 0.888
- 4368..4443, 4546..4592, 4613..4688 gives -0.05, 0.85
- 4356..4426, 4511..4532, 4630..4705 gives -0.04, 0.82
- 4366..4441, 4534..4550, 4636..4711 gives -0.06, 0.821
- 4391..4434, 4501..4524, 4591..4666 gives -0.13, 0.819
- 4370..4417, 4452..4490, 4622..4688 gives -0.10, 0.79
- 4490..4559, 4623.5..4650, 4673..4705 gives 0.02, 0.895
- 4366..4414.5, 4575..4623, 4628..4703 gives -0.04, 0.857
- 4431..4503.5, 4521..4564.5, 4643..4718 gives 0.00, 0.874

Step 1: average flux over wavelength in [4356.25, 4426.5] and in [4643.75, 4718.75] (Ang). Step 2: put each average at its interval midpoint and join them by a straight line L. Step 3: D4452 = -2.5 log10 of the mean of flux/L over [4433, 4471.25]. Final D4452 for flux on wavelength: -0.08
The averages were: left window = 0.756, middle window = 0.843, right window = 0.888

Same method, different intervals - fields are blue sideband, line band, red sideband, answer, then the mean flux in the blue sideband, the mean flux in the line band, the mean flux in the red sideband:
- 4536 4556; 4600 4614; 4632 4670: -0.04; 0.874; 0.905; 0.876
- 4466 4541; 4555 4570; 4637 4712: -0.04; 0.889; 0.92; 0.881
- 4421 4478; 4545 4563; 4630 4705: -0.06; 0.83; 0.904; 0.89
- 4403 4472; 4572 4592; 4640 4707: -0.03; 0.81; 0.885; 0.889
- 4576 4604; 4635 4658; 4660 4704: 0.04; 0.866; 0.854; 0.898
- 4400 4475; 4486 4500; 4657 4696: -0.08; 0.813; 0.893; 0.9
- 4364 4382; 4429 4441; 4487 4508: 0.06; 0.75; 0.792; 0.919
